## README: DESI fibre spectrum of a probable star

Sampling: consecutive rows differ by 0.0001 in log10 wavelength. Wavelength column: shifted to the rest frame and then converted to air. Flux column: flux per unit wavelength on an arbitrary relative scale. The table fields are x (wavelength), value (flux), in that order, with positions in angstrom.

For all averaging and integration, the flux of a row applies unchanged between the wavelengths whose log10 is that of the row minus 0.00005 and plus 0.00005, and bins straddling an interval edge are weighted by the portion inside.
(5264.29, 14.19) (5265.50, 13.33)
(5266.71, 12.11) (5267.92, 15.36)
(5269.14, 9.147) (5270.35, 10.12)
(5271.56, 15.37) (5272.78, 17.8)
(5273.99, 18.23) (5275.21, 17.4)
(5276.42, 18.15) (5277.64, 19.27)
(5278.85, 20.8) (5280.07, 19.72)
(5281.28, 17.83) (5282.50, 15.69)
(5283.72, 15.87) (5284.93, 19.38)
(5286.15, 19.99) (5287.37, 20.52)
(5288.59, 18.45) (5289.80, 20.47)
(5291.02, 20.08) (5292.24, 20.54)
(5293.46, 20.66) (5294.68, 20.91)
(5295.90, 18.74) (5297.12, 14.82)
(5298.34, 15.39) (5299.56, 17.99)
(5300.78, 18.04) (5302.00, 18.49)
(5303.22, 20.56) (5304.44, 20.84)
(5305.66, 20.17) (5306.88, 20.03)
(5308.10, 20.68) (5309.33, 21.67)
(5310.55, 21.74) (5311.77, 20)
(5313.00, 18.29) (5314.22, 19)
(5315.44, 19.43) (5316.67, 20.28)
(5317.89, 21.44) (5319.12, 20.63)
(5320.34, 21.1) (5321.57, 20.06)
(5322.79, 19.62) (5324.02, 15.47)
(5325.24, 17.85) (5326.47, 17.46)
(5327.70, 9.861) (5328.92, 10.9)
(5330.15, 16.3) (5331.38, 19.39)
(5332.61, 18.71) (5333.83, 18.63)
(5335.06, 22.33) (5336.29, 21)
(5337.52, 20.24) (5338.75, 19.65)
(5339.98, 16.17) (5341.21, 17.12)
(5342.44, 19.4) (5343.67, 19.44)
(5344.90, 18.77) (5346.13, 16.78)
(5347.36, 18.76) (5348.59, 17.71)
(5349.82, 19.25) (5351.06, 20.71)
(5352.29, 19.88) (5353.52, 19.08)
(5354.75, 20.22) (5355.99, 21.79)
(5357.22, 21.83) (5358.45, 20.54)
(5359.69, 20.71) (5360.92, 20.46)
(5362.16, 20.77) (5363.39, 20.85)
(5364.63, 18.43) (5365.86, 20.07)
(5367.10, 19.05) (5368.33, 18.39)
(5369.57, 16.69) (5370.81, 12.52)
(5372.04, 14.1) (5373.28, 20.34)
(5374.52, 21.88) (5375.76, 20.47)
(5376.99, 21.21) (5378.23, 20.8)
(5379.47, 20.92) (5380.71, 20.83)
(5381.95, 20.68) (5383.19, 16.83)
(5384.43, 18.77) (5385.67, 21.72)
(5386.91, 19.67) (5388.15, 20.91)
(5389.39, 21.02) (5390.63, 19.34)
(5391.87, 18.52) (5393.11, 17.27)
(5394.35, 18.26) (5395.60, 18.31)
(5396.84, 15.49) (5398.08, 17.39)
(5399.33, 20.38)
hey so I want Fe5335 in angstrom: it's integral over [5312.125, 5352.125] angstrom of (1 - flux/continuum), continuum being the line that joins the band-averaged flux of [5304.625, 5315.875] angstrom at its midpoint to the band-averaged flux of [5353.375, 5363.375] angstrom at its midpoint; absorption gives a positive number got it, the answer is 3.7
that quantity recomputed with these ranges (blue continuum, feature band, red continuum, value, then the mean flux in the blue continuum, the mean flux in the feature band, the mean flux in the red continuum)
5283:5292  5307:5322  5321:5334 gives -2.4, 19.3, 20.3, 16.7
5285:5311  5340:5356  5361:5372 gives -0.3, 19.5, 18.9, 18.2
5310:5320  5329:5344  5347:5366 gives 1.0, 20.1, 18.7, 20.1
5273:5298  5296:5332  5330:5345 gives 0.8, 18.8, 18.5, 19.1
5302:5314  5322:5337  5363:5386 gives 1.9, 20.3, 17.4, 19.1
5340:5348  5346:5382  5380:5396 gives -1.5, 18.2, 19.5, 19.4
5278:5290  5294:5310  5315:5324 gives 0.3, 18.8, 19.1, 20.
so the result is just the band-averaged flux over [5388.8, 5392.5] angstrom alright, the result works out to 19.6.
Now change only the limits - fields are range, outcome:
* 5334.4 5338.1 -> 21.1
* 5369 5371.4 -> 14.6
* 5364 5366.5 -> 19.2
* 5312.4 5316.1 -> 18.9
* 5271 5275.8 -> 17.2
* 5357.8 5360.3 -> 20.6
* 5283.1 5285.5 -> 17.6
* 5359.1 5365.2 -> 20.3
